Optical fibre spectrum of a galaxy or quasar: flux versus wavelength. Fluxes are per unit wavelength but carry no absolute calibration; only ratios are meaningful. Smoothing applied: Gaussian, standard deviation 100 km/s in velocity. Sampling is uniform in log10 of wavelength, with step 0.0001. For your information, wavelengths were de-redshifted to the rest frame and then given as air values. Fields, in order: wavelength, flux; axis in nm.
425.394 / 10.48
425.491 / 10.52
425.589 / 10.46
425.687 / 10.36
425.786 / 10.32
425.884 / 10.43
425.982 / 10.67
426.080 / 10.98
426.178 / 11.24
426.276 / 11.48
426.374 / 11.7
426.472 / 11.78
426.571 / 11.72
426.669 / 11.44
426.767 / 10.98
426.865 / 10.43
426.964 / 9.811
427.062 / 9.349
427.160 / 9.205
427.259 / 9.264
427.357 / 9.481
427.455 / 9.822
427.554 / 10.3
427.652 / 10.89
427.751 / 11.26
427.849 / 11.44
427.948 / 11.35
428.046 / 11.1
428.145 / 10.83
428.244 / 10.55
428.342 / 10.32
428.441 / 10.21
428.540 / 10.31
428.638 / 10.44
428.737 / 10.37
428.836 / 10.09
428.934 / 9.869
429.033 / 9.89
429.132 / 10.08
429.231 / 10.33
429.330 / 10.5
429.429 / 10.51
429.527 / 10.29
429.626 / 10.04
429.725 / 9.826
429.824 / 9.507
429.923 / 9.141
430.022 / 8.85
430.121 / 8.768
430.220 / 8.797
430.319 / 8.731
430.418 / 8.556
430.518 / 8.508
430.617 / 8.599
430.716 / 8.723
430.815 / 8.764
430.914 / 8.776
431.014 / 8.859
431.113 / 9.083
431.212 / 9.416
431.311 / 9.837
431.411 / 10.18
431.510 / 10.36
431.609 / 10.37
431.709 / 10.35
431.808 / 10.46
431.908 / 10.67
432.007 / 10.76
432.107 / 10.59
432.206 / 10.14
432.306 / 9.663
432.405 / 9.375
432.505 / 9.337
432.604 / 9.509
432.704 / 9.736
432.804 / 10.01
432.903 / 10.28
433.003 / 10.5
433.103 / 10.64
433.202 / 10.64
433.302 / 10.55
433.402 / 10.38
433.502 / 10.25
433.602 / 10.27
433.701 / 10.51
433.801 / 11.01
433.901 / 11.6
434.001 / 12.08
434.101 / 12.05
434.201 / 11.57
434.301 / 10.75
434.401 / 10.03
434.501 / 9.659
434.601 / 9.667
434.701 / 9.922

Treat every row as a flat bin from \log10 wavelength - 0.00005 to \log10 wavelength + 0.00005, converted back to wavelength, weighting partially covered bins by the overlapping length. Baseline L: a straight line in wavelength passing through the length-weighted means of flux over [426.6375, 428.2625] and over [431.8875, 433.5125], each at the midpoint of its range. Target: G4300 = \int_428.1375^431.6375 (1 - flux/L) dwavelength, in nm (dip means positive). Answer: 0.22 nm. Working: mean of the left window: 10.4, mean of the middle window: 9.66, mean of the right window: 10.2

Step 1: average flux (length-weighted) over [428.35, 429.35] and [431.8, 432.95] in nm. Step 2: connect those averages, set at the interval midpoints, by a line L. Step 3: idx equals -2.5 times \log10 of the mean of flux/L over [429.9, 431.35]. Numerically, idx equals 0.14 mag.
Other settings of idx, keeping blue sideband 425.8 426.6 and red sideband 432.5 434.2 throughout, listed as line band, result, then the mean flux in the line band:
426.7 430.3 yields 0.09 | 10.1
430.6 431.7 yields 0.15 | 9.42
